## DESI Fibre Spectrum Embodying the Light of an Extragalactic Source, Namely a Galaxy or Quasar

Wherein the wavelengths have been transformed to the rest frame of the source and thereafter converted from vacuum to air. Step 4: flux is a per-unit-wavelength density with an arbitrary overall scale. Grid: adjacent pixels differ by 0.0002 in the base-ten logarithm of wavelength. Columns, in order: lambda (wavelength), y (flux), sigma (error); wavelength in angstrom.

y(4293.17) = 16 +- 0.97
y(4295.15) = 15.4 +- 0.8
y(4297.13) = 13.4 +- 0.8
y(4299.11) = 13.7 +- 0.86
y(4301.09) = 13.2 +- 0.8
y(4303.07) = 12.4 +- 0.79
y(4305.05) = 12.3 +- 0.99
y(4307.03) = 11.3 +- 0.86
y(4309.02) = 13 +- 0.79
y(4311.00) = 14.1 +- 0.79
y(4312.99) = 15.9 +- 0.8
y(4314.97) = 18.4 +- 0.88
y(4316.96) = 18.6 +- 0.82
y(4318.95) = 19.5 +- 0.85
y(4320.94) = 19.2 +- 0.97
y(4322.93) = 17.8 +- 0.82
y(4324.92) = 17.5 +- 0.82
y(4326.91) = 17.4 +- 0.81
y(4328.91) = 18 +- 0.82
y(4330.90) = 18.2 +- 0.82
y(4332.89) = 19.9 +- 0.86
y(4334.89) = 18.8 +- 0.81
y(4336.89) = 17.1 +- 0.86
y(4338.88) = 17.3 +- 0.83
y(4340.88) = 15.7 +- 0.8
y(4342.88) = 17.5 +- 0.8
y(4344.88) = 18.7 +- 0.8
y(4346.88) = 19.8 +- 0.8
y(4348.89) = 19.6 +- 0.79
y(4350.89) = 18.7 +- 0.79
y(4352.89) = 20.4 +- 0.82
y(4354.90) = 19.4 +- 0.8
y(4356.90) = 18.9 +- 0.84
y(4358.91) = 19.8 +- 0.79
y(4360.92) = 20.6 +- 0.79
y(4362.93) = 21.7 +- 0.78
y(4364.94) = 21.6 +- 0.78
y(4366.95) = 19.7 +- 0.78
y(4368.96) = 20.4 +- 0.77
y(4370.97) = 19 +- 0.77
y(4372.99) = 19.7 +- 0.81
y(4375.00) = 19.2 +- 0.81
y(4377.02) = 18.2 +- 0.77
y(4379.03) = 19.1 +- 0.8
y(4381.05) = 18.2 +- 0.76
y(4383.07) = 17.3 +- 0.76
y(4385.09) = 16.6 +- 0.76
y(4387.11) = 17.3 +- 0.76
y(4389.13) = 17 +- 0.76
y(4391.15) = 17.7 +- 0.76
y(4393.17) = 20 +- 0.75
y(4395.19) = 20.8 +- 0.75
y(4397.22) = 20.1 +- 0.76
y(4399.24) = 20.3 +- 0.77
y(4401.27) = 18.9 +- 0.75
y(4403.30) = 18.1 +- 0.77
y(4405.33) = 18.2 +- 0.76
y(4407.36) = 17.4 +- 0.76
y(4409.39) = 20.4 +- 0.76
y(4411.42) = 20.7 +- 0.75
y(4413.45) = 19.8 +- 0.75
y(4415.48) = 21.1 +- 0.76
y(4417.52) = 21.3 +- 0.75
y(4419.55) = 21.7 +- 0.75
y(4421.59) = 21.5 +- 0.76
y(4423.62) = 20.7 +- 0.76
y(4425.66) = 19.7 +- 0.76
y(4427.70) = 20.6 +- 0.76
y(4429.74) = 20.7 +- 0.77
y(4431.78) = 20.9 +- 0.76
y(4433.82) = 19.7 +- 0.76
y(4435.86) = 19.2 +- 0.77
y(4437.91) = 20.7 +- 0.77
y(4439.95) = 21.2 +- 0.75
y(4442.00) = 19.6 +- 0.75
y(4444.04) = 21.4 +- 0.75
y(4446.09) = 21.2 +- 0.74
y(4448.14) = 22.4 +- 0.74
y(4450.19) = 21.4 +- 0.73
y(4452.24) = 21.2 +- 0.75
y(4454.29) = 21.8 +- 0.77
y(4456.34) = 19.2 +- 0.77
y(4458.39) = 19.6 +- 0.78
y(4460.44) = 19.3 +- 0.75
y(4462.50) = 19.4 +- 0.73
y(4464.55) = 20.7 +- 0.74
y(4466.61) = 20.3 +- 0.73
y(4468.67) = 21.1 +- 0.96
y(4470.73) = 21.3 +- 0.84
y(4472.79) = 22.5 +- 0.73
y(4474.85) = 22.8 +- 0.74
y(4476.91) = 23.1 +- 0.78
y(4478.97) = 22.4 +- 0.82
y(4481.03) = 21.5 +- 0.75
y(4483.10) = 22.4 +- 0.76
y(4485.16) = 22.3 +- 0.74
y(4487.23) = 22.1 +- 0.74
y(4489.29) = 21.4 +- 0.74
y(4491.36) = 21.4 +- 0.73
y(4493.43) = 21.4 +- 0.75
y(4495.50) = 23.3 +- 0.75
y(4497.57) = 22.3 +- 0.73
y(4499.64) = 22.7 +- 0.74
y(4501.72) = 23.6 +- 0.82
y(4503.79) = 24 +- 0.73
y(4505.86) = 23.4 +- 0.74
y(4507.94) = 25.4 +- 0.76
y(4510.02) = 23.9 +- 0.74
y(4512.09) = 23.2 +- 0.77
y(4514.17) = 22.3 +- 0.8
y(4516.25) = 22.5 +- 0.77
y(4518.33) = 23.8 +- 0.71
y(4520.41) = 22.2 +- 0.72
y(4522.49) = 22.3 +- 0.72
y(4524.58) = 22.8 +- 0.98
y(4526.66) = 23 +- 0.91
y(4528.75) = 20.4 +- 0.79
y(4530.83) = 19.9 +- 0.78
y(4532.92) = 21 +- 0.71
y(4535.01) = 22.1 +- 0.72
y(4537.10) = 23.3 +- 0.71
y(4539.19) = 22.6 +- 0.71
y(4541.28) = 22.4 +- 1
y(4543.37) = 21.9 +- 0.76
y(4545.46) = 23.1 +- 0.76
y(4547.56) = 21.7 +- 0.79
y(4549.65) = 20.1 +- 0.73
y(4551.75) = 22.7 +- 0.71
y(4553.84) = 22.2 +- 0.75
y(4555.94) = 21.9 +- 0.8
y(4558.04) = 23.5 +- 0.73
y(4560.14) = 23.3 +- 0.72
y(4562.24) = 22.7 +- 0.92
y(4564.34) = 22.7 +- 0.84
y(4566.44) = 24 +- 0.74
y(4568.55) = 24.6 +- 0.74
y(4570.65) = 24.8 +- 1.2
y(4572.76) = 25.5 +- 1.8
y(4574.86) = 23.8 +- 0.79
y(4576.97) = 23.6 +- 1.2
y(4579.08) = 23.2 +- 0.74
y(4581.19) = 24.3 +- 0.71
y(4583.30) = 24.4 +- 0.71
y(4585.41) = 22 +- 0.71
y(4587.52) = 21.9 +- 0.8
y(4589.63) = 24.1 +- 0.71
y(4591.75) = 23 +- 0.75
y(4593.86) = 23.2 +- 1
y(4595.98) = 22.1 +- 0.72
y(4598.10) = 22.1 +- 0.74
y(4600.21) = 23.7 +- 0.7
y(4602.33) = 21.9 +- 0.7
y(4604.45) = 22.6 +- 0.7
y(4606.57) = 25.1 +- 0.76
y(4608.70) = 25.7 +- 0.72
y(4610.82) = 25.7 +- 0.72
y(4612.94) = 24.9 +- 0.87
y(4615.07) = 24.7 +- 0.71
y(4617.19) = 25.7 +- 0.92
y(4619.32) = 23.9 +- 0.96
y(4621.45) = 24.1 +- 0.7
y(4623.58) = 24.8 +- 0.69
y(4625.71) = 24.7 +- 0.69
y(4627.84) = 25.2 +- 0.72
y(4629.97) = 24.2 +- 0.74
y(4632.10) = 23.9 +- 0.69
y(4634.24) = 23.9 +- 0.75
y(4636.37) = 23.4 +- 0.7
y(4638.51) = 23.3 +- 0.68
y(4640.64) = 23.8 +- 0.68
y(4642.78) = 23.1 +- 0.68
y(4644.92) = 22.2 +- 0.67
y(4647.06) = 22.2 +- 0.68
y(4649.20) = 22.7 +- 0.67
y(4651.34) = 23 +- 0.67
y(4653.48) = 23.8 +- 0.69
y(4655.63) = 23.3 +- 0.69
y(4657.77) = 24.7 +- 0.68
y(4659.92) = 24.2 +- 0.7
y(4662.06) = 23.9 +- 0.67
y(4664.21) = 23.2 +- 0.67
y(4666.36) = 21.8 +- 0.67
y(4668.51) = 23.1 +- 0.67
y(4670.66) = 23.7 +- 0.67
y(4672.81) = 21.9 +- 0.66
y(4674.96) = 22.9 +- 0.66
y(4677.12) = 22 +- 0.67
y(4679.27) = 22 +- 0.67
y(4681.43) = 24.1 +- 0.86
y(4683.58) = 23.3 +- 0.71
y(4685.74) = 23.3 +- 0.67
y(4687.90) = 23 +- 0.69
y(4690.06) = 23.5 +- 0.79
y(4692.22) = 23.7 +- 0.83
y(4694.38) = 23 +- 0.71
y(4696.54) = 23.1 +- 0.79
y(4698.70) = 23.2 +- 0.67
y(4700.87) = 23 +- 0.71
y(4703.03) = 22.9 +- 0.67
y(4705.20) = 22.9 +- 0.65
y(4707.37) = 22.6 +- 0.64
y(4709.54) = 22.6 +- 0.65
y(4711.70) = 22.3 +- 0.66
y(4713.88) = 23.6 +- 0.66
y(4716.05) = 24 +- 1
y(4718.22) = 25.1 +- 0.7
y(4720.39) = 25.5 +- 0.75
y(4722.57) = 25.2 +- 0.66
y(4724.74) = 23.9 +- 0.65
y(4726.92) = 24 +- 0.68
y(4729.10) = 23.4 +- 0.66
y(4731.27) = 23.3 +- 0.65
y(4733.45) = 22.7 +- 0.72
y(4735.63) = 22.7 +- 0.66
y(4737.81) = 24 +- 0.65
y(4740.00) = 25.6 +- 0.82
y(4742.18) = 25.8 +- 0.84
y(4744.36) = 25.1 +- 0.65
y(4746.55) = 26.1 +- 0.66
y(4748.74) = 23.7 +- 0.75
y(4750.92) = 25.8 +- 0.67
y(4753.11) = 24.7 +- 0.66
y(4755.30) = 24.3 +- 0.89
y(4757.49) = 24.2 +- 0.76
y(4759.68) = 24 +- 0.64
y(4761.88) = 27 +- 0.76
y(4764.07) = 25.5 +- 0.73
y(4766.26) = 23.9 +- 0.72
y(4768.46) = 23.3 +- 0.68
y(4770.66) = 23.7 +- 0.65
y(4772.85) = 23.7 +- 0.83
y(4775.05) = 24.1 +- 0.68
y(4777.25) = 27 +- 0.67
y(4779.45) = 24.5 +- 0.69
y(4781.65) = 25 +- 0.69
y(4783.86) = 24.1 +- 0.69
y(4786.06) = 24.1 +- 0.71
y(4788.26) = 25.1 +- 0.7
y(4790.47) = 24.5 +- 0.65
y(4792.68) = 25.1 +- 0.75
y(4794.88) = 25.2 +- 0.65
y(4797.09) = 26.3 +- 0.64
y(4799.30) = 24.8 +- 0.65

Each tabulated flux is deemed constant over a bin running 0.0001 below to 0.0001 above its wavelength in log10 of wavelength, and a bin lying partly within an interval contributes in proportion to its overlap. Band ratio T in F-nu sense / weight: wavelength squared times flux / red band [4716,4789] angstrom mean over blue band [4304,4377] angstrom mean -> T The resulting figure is 1.6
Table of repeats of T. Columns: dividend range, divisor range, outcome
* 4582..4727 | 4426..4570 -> 1.15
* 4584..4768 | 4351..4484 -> 1.32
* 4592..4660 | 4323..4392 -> 1.43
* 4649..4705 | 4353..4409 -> 1.38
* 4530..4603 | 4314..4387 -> 1.34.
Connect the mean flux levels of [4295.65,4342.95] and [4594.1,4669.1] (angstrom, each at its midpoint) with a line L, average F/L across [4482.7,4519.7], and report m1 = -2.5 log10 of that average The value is -0.11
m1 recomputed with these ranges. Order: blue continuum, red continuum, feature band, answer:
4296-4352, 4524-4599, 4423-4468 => -0.038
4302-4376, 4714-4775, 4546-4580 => -0.076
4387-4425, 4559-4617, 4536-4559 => 0.025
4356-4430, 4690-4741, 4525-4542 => -0.028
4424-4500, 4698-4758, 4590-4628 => -0.060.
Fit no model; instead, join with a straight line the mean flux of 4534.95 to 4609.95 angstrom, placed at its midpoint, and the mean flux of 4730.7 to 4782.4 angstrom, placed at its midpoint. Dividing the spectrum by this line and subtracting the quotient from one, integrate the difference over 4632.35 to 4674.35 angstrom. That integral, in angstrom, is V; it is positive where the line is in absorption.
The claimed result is 0.9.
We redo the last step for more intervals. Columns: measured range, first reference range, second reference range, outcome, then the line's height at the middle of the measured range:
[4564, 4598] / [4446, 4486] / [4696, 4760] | -1.6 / 22.5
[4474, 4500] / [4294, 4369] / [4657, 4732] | -2.9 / 20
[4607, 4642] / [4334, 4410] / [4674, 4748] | -3.2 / 22.4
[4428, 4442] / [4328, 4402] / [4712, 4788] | -0.3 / 20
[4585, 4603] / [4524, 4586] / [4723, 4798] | 0.3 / 23.1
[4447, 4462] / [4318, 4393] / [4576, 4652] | 0.0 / 20.6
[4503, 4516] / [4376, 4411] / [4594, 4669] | -1.6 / 21.1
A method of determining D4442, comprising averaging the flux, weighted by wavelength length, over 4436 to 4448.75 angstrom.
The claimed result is 20.9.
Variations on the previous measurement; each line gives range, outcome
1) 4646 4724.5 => 23.3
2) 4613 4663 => 23.9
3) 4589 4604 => 22.8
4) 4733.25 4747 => 24.6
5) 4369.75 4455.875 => 19.8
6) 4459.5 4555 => 22.2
